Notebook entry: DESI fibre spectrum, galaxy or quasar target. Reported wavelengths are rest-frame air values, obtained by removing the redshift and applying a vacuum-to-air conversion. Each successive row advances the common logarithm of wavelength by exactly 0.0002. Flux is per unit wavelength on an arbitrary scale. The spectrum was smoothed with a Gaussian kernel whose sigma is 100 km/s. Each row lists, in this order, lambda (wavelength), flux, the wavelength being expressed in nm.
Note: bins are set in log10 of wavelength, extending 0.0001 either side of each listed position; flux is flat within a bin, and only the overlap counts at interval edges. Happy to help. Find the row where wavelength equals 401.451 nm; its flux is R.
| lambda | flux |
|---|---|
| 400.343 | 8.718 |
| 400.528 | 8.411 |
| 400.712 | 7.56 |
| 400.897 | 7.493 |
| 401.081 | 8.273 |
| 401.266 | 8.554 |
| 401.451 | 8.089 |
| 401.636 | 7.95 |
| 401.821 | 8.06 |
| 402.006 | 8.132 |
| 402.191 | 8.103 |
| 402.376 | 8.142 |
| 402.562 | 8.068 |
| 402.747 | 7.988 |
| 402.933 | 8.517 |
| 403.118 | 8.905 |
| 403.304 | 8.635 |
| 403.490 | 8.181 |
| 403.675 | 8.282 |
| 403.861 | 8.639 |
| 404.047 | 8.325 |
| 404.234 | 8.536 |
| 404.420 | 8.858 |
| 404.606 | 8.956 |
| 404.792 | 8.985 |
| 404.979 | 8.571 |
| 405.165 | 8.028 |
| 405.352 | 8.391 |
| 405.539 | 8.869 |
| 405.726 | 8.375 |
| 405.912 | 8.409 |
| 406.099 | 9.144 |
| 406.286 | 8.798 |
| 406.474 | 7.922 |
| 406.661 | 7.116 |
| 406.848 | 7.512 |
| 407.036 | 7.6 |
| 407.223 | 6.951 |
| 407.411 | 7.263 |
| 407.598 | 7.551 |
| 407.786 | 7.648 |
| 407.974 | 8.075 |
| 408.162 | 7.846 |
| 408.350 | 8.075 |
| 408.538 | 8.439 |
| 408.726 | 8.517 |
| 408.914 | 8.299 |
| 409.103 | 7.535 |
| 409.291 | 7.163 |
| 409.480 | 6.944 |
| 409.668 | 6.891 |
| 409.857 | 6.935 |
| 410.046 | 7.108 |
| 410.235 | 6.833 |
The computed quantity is 8.089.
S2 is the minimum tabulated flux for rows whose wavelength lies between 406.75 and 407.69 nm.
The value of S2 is 6.951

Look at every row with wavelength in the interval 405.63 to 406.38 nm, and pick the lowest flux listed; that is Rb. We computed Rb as 8.375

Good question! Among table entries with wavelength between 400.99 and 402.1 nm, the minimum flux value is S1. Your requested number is 7.95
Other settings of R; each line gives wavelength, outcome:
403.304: 8.635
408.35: 8.075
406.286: 8.798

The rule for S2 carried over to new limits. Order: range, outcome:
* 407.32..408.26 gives 7.263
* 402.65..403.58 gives 7.988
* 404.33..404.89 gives 8.858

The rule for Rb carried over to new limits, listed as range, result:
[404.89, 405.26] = 8.028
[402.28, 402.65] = 8.068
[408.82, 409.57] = 6.944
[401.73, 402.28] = 8.06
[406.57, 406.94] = 7.116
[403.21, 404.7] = 8.181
